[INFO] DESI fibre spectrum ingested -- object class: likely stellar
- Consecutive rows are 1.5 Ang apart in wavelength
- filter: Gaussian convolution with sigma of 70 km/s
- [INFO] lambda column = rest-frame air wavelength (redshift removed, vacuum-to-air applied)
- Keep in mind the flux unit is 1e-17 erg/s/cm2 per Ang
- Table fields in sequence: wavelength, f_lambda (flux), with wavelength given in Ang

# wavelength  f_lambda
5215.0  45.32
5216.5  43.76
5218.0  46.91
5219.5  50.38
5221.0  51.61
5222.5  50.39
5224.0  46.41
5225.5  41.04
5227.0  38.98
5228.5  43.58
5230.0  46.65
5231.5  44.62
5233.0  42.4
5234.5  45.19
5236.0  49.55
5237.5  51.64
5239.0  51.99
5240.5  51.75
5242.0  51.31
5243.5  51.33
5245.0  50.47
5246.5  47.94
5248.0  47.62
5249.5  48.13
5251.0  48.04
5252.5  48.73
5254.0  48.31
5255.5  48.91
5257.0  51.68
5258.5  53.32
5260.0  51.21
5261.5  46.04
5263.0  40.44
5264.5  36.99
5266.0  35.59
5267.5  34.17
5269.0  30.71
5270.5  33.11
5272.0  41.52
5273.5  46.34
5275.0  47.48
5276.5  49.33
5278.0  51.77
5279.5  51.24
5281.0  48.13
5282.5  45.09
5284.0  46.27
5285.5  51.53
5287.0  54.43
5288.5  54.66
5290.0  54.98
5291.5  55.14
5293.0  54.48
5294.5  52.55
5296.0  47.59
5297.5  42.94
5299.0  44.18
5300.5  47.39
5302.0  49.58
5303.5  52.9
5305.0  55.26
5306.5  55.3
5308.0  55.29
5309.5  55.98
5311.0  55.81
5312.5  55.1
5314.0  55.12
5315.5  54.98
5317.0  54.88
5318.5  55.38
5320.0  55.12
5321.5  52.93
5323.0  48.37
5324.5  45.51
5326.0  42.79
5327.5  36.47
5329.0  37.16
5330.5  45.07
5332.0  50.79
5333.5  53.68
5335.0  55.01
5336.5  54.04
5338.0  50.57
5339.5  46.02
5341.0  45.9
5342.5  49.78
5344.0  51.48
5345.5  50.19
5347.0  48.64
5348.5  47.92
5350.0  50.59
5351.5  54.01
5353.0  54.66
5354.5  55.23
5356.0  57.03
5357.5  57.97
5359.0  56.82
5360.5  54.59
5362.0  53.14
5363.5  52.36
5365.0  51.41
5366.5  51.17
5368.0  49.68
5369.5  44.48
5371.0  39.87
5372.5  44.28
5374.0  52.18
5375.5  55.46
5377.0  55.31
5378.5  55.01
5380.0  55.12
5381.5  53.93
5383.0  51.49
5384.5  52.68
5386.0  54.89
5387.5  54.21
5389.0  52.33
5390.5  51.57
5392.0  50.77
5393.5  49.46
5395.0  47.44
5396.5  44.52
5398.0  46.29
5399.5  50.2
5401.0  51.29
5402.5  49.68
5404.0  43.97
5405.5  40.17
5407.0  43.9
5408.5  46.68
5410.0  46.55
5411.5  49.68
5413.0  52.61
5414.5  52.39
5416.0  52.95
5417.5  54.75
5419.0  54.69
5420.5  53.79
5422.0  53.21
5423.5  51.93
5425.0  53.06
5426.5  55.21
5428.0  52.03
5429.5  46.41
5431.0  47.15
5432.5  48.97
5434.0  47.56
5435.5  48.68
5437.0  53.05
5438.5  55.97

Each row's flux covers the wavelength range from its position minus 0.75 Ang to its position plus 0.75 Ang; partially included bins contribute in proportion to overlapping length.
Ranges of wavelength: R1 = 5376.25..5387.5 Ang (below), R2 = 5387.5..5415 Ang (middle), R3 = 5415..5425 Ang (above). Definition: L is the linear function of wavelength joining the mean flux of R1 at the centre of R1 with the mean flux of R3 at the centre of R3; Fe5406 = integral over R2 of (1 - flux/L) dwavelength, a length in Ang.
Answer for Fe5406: 2.73 Ang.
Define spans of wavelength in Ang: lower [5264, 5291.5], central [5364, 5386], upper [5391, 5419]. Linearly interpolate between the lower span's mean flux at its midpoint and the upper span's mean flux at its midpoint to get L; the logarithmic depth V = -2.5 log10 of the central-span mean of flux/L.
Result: -0.07 mag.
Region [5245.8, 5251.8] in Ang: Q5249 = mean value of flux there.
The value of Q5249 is 47.9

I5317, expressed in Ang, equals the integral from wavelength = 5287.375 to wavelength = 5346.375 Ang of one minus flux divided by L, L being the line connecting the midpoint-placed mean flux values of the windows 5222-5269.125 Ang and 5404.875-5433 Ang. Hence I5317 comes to -3.5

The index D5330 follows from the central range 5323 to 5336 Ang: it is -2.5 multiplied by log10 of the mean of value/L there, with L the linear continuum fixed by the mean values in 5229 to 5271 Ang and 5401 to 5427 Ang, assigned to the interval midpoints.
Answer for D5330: 0.05 mag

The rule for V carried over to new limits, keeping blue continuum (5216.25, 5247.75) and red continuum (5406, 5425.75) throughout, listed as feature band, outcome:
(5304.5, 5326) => -0.09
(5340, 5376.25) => -0.03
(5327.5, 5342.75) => 0.03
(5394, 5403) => 0.06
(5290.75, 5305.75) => -0.03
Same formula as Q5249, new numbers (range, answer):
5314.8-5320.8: 55.1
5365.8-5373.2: 45.9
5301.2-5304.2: 51.1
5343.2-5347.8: 50.1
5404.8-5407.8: 42.1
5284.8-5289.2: 53.6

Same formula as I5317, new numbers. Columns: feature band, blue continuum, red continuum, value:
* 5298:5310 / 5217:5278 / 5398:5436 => -1.1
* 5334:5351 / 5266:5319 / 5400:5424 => -0.2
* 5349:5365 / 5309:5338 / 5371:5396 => -1.0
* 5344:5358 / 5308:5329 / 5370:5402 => -0.5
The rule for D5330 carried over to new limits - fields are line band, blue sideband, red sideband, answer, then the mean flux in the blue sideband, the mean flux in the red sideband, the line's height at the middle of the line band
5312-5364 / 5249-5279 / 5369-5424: -0.07 mag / 44.6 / 50.3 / 47.8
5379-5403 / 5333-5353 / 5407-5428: 0.01 mag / 50.7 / 51.8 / 51.4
